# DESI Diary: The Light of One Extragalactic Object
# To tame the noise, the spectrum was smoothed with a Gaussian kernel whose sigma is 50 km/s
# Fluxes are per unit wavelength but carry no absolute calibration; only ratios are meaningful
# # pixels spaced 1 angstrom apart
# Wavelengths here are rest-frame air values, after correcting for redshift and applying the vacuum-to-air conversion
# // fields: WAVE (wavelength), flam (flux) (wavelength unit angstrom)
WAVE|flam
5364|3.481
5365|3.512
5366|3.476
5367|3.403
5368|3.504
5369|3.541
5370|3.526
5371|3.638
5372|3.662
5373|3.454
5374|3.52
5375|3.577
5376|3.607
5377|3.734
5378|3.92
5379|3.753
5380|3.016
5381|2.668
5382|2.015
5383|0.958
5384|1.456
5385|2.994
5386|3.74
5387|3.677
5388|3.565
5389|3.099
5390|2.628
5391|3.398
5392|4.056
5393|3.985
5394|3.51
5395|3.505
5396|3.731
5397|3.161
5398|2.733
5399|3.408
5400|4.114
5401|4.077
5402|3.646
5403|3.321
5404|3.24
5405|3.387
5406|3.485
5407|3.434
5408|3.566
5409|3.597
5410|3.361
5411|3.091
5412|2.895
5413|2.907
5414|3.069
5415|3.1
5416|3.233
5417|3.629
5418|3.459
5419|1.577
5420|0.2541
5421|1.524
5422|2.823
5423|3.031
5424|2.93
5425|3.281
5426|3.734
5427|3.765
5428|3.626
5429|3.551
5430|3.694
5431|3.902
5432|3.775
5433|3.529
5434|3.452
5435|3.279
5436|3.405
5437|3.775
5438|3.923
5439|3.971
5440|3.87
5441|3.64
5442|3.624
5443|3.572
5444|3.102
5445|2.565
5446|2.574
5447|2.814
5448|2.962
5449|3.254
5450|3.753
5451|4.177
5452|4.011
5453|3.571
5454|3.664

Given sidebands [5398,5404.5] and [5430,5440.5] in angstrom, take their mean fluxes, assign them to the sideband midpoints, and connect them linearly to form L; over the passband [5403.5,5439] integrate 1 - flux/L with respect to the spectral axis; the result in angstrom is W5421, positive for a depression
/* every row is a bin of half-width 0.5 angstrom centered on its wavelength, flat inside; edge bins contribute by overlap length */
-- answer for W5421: 4.1 angstrom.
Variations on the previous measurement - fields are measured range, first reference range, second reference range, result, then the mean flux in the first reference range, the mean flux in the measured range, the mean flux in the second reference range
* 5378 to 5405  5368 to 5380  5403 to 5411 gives 2.1 angstrom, 3.6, 3.23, 3.41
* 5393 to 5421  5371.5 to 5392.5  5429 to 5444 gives 1.6 angstrom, 3.17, 3.19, 3.65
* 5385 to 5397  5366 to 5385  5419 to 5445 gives -1.1 angstrom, 3.17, 3.5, 3.27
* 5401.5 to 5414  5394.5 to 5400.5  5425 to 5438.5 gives 0.6 angstrom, 3.44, 3.32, 3.63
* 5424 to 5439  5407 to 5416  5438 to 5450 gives -1.5 angstrom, 3.21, 3.61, 3.32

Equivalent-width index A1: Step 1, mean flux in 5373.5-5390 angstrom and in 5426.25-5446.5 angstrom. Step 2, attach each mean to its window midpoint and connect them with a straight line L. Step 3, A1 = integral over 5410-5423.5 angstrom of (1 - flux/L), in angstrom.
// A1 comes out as 2.71 angstrom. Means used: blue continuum 3.07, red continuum 3.53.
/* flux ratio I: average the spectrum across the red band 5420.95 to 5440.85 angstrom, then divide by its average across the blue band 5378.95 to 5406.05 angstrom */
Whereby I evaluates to 1.09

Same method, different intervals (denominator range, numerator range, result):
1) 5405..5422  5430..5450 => 1.19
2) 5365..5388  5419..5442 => 1.01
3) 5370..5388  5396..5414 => 1.07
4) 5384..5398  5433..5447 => 1.02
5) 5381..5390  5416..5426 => 0.97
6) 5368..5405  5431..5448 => 1.03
